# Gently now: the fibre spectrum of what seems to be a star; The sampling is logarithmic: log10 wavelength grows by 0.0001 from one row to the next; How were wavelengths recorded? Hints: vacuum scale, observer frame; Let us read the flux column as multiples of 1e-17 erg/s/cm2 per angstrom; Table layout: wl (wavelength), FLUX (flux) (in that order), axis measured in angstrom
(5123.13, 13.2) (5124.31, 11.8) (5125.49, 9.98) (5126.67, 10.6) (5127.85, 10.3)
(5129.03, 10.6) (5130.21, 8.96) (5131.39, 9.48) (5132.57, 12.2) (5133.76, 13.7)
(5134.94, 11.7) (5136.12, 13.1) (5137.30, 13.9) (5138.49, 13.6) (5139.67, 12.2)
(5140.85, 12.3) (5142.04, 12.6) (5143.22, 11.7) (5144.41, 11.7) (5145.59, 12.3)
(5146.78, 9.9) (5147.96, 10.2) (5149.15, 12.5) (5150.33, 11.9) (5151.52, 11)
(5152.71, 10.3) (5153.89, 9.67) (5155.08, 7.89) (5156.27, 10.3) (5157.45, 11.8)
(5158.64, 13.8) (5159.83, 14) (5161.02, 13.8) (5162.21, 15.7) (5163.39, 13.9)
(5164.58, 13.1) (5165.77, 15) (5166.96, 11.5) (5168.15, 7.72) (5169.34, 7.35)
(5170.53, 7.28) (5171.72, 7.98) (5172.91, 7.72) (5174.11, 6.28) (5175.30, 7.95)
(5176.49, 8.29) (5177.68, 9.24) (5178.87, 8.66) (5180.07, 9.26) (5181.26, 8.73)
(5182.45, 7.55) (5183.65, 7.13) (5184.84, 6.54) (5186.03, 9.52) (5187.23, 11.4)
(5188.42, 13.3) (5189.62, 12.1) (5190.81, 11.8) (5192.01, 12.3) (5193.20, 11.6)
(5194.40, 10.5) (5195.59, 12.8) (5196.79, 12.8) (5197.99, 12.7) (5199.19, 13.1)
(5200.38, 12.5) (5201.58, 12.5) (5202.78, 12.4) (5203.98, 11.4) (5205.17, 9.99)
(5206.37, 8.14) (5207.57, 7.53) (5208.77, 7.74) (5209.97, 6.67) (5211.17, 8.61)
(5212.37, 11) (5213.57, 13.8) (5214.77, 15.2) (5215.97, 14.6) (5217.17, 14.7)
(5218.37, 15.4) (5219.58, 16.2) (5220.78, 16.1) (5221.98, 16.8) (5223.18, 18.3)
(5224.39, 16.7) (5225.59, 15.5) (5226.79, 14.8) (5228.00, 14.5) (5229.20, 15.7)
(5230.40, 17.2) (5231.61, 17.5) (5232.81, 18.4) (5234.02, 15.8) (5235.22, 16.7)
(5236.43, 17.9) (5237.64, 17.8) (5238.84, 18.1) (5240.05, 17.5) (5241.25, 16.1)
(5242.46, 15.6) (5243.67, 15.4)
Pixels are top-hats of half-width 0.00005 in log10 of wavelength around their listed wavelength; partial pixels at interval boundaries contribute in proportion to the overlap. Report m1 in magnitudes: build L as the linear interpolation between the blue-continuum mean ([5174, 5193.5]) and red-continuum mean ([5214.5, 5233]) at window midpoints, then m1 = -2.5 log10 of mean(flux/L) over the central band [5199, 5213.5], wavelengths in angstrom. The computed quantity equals 0.27 mag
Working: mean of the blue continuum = 9.56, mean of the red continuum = 16.1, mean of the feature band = 10.2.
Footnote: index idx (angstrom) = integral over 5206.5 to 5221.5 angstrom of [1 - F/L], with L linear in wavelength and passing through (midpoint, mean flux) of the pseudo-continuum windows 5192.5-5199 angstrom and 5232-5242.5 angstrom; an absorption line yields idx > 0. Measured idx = 2.4 angstrom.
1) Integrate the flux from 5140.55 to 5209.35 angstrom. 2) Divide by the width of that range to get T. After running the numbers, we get 10.7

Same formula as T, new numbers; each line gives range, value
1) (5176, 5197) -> 10.2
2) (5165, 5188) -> 8.76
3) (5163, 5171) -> 10.8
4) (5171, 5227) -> 11.4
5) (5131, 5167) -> 12.2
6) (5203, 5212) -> 8.81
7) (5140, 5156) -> 11.1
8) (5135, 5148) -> 12.2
